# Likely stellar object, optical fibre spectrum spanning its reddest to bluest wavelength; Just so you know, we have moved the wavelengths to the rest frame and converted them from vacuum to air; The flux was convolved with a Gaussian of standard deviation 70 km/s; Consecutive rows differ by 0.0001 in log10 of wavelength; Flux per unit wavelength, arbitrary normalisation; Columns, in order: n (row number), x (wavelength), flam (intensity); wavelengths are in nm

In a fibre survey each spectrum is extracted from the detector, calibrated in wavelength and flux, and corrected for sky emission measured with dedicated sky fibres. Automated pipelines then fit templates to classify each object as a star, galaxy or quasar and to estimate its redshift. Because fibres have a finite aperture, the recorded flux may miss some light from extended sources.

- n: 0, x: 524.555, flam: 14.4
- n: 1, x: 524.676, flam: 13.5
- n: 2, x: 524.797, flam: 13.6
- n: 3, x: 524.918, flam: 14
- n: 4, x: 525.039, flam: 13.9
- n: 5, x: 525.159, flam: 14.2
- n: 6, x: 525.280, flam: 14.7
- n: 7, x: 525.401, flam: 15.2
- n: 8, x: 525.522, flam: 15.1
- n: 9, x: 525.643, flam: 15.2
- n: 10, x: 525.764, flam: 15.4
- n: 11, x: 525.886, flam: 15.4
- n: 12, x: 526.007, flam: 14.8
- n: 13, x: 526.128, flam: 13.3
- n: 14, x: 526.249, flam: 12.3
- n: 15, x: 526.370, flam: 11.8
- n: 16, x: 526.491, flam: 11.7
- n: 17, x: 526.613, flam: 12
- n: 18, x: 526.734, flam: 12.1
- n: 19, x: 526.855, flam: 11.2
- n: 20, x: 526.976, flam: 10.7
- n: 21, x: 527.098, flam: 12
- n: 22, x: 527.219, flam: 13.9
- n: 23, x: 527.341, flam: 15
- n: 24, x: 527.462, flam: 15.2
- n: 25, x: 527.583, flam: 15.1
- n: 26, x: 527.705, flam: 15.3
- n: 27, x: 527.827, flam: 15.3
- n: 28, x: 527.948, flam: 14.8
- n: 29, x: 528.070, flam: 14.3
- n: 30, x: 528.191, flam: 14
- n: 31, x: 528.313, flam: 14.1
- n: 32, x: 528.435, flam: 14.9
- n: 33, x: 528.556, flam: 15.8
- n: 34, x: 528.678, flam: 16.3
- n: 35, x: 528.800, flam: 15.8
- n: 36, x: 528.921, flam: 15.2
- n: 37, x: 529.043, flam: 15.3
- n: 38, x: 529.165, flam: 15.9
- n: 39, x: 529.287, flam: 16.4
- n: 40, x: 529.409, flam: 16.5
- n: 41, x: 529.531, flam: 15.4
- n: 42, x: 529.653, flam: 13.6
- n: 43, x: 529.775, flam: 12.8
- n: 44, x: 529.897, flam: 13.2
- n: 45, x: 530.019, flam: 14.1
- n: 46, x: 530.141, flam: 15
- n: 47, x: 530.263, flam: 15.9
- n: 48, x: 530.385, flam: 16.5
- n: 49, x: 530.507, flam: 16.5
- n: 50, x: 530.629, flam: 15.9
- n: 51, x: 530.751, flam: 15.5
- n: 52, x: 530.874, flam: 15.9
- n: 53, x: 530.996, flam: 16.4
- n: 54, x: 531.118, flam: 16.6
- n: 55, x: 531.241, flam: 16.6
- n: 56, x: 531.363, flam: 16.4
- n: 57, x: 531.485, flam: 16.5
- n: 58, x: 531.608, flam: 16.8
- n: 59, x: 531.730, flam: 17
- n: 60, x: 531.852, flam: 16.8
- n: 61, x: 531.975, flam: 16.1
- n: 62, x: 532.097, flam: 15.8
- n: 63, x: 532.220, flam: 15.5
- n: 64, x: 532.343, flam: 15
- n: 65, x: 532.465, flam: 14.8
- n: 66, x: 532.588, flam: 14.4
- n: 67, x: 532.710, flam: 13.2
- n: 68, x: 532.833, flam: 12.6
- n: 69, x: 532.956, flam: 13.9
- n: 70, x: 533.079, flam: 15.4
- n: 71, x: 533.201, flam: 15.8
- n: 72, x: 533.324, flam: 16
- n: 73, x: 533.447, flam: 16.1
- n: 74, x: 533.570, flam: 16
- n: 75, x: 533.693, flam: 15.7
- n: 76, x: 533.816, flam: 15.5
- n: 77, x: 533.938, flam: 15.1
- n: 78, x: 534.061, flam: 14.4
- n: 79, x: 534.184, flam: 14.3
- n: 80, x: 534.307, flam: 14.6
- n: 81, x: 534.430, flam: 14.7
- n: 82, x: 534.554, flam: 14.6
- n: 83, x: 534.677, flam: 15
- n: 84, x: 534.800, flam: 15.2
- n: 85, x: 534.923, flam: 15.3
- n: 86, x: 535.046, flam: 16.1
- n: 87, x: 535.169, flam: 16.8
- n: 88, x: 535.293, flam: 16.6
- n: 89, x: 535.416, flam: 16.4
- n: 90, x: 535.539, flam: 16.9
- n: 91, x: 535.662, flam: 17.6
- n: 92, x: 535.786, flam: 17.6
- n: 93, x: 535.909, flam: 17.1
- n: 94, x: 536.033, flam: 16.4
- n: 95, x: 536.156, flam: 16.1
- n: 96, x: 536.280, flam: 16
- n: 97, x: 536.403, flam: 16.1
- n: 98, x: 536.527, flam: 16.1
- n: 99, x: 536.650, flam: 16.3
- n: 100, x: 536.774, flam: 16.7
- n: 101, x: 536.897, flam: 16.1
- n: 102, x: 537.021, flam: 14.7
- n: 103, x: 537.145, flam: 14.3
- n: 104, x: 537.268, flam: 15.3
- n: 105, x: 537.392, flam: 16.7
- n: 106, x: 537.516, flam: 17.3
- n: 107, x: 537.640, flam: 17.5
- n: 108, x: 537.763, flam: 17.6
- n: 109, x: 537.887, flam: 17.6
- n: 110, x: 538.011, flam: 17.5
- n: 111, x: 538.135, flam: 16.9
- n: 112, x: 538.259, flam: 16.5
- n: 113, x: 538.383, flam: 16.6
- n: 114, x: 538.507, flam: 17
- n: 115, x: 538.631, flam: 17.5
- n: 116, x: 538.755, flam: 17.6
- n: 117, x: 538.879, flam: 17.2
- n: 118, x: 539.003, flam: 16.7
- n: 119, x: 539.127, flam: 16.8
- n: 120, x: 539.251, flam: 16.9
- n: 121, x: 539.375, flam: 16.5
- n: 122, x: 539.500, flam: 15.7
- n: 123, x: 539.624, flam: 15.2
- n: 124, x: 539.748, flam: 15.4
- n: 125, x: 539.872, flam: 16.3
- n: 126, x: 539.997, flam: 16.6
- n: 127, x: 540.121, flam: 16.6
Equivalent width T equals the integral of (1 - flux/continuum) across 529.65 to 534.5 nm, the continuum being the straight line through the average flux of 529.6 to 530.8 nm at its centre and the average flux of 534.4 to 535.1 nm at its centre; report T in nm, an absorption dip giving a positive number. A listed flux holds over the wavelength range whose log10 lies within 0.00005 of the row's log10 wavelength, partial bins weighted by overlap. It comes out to -0.107 nm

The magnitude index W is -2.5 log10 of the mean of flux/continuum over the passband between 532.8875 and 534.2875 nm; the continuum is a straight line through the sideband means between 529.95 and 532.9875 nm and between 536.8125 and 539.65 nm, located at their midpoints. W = 0.05 mag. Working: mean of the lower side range 15.6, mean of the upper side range 16.6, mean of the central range 15.3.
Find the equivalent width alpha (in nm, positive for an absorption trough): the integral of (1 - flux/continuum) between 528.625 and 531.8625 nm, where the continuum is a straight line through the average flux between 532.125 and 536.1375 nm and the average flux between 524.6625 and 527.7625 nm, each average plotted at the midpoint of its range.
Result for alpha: -0.25 nm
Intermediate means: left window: 13.7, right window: 15.5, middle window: 15.7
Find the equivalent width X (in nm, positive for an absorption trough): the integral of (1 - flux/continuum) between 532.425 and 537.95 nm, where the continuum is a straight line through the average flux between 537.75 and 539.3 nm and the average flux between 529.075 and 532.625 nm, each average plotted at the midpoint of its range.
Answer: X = 0.24 nm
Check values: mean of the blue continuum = 15.7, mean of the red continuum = 17.1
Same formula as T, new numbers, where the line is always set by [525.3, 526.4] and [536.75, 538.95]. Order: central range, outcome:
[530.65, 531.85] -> -0.08 nm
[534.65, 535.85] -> -0.01 nm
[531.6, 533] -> 0.04 nm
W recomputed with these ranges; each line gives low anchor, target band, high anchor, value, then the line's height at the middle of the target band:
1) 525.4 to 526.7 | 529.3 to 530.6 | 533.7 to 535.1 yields -0.052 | 14.3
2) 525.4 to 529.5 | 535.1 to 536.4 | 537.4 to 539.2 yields -0.015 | 16.5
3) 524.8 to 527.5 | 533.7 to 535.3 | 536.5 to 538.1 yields 0.037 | 15.7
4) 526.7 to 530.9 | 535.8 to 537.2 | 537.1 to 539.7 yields 0.018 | 16.3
